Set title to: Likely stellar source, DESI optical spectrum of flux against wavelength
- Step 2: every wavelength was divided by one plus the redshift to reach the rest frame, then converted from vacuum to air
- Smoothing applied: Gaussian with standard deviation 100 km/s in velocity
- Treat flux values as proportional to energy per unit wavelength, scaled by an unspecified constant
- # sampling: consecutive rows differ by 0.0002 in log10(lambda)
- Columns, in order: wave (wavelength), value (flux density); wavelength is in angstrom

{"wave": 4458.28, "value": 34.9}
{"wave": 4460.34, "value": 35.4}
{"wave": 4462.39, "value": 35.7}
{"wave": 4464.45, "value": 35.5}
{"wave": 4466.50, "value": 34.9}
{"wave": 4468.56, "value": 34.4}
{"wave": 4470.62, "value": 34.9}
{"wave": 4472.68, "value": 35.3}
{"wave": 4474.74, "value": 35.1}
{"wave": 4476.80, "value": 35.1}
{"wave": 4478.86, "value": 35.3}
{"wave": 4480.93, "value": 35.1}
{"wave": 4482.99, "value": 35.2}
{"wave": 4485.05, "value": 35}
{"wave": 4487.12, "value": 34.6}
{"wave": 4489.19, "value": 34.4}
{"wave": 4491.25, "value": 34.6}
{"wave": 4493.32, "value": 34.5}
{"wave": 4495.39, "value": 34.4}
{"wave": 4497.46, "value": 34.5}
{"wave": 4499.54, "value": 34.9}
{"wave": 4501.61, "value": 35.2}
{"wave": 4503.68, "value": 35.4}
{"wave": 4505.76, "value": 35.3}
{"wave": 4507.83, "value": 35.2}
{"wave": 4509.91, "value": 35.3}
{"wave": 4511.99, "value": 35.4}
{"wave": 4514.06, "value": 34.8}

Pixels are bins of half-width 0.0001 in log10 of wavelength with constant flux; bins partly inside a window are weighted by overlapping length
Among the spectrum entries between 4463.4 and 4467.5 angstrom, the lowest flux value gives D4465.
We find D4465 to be 34.9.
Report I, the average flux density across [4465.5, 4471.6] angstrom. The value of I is 34.7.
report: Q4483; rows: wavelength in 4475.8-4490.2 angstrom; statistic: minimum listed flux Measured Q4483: 34.4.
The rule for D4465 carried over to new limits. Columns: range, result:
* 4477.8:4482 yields 35.1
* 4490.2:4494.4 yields 34.5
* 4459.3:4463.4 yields 35.4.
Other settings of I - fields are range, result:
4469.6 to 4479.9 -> 35.1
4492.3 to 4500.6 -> 34.6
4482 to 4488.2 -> 34.9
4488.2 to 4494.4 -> 34.5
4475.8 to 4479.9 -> 35.2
